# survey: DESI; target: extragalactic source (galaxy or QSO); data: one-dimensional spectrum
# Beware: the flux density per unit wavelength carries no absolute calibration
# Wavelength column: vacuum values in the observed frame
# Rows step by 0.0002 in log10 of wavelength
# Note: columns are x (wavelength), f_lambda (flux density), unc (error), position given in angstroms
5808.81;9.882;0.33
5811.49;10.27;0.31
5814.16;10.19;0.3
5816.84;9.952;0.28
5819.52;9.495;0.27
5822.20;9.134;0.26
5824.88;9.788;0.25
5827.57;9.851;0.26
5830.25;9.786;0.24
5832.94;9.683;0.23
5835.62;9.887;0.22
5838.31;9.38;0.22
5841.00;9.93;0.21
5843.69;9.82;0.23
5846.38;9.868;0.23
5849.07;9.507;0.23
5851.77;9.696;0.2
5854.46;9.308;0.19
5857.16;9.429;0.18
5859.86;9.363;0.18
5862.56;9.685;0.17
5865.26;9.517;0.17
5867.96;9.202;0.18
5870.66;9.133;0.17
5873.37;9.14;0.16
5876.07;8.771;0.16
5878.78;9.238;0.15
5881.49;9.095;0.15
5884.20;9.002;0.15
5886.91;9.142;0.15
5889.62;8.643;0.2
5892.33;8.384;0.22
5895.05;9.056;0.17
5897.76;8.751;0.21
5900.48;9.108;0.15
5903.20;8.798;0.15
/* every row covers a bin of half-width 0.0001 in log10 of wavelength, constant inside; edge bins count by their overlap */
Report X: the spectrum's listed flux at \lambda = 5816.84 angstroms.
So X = 9.952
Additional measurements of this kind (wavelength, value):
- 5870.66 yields 9.133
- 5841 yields 9.93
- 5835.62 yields 9.887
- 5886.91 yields 9.142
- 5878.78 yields 9.238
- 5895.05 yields 9.056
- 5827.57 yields 9.851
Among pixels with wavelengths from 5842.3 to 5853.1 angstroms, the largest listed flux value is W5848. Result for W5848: 9.868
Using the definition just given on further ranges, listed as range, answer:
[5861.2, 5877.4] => 9.685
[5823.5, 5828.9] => 9.851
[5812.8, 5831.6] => 10.19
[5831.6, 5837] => 9.887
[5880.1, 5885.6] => 9.095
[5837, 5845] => 9.93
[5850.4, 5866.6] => 9.696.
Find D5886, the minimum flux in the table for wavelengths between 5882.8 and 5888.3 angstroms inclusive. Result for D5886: 9.002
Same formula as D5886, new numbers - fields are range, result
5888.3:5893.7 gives 8.384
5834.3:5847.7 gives 9.38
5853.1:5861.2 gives 9.308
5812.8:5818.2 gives 9.952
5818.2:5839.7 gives 9.134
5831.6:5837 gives 9.683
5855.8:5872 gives 9.133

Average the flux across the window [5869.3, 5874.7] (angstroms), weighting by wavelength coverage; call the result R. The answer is 9.13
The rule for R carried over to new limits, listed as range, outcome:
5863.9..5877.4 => 9.16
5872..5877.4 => 8.96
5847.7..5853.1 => 9.6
